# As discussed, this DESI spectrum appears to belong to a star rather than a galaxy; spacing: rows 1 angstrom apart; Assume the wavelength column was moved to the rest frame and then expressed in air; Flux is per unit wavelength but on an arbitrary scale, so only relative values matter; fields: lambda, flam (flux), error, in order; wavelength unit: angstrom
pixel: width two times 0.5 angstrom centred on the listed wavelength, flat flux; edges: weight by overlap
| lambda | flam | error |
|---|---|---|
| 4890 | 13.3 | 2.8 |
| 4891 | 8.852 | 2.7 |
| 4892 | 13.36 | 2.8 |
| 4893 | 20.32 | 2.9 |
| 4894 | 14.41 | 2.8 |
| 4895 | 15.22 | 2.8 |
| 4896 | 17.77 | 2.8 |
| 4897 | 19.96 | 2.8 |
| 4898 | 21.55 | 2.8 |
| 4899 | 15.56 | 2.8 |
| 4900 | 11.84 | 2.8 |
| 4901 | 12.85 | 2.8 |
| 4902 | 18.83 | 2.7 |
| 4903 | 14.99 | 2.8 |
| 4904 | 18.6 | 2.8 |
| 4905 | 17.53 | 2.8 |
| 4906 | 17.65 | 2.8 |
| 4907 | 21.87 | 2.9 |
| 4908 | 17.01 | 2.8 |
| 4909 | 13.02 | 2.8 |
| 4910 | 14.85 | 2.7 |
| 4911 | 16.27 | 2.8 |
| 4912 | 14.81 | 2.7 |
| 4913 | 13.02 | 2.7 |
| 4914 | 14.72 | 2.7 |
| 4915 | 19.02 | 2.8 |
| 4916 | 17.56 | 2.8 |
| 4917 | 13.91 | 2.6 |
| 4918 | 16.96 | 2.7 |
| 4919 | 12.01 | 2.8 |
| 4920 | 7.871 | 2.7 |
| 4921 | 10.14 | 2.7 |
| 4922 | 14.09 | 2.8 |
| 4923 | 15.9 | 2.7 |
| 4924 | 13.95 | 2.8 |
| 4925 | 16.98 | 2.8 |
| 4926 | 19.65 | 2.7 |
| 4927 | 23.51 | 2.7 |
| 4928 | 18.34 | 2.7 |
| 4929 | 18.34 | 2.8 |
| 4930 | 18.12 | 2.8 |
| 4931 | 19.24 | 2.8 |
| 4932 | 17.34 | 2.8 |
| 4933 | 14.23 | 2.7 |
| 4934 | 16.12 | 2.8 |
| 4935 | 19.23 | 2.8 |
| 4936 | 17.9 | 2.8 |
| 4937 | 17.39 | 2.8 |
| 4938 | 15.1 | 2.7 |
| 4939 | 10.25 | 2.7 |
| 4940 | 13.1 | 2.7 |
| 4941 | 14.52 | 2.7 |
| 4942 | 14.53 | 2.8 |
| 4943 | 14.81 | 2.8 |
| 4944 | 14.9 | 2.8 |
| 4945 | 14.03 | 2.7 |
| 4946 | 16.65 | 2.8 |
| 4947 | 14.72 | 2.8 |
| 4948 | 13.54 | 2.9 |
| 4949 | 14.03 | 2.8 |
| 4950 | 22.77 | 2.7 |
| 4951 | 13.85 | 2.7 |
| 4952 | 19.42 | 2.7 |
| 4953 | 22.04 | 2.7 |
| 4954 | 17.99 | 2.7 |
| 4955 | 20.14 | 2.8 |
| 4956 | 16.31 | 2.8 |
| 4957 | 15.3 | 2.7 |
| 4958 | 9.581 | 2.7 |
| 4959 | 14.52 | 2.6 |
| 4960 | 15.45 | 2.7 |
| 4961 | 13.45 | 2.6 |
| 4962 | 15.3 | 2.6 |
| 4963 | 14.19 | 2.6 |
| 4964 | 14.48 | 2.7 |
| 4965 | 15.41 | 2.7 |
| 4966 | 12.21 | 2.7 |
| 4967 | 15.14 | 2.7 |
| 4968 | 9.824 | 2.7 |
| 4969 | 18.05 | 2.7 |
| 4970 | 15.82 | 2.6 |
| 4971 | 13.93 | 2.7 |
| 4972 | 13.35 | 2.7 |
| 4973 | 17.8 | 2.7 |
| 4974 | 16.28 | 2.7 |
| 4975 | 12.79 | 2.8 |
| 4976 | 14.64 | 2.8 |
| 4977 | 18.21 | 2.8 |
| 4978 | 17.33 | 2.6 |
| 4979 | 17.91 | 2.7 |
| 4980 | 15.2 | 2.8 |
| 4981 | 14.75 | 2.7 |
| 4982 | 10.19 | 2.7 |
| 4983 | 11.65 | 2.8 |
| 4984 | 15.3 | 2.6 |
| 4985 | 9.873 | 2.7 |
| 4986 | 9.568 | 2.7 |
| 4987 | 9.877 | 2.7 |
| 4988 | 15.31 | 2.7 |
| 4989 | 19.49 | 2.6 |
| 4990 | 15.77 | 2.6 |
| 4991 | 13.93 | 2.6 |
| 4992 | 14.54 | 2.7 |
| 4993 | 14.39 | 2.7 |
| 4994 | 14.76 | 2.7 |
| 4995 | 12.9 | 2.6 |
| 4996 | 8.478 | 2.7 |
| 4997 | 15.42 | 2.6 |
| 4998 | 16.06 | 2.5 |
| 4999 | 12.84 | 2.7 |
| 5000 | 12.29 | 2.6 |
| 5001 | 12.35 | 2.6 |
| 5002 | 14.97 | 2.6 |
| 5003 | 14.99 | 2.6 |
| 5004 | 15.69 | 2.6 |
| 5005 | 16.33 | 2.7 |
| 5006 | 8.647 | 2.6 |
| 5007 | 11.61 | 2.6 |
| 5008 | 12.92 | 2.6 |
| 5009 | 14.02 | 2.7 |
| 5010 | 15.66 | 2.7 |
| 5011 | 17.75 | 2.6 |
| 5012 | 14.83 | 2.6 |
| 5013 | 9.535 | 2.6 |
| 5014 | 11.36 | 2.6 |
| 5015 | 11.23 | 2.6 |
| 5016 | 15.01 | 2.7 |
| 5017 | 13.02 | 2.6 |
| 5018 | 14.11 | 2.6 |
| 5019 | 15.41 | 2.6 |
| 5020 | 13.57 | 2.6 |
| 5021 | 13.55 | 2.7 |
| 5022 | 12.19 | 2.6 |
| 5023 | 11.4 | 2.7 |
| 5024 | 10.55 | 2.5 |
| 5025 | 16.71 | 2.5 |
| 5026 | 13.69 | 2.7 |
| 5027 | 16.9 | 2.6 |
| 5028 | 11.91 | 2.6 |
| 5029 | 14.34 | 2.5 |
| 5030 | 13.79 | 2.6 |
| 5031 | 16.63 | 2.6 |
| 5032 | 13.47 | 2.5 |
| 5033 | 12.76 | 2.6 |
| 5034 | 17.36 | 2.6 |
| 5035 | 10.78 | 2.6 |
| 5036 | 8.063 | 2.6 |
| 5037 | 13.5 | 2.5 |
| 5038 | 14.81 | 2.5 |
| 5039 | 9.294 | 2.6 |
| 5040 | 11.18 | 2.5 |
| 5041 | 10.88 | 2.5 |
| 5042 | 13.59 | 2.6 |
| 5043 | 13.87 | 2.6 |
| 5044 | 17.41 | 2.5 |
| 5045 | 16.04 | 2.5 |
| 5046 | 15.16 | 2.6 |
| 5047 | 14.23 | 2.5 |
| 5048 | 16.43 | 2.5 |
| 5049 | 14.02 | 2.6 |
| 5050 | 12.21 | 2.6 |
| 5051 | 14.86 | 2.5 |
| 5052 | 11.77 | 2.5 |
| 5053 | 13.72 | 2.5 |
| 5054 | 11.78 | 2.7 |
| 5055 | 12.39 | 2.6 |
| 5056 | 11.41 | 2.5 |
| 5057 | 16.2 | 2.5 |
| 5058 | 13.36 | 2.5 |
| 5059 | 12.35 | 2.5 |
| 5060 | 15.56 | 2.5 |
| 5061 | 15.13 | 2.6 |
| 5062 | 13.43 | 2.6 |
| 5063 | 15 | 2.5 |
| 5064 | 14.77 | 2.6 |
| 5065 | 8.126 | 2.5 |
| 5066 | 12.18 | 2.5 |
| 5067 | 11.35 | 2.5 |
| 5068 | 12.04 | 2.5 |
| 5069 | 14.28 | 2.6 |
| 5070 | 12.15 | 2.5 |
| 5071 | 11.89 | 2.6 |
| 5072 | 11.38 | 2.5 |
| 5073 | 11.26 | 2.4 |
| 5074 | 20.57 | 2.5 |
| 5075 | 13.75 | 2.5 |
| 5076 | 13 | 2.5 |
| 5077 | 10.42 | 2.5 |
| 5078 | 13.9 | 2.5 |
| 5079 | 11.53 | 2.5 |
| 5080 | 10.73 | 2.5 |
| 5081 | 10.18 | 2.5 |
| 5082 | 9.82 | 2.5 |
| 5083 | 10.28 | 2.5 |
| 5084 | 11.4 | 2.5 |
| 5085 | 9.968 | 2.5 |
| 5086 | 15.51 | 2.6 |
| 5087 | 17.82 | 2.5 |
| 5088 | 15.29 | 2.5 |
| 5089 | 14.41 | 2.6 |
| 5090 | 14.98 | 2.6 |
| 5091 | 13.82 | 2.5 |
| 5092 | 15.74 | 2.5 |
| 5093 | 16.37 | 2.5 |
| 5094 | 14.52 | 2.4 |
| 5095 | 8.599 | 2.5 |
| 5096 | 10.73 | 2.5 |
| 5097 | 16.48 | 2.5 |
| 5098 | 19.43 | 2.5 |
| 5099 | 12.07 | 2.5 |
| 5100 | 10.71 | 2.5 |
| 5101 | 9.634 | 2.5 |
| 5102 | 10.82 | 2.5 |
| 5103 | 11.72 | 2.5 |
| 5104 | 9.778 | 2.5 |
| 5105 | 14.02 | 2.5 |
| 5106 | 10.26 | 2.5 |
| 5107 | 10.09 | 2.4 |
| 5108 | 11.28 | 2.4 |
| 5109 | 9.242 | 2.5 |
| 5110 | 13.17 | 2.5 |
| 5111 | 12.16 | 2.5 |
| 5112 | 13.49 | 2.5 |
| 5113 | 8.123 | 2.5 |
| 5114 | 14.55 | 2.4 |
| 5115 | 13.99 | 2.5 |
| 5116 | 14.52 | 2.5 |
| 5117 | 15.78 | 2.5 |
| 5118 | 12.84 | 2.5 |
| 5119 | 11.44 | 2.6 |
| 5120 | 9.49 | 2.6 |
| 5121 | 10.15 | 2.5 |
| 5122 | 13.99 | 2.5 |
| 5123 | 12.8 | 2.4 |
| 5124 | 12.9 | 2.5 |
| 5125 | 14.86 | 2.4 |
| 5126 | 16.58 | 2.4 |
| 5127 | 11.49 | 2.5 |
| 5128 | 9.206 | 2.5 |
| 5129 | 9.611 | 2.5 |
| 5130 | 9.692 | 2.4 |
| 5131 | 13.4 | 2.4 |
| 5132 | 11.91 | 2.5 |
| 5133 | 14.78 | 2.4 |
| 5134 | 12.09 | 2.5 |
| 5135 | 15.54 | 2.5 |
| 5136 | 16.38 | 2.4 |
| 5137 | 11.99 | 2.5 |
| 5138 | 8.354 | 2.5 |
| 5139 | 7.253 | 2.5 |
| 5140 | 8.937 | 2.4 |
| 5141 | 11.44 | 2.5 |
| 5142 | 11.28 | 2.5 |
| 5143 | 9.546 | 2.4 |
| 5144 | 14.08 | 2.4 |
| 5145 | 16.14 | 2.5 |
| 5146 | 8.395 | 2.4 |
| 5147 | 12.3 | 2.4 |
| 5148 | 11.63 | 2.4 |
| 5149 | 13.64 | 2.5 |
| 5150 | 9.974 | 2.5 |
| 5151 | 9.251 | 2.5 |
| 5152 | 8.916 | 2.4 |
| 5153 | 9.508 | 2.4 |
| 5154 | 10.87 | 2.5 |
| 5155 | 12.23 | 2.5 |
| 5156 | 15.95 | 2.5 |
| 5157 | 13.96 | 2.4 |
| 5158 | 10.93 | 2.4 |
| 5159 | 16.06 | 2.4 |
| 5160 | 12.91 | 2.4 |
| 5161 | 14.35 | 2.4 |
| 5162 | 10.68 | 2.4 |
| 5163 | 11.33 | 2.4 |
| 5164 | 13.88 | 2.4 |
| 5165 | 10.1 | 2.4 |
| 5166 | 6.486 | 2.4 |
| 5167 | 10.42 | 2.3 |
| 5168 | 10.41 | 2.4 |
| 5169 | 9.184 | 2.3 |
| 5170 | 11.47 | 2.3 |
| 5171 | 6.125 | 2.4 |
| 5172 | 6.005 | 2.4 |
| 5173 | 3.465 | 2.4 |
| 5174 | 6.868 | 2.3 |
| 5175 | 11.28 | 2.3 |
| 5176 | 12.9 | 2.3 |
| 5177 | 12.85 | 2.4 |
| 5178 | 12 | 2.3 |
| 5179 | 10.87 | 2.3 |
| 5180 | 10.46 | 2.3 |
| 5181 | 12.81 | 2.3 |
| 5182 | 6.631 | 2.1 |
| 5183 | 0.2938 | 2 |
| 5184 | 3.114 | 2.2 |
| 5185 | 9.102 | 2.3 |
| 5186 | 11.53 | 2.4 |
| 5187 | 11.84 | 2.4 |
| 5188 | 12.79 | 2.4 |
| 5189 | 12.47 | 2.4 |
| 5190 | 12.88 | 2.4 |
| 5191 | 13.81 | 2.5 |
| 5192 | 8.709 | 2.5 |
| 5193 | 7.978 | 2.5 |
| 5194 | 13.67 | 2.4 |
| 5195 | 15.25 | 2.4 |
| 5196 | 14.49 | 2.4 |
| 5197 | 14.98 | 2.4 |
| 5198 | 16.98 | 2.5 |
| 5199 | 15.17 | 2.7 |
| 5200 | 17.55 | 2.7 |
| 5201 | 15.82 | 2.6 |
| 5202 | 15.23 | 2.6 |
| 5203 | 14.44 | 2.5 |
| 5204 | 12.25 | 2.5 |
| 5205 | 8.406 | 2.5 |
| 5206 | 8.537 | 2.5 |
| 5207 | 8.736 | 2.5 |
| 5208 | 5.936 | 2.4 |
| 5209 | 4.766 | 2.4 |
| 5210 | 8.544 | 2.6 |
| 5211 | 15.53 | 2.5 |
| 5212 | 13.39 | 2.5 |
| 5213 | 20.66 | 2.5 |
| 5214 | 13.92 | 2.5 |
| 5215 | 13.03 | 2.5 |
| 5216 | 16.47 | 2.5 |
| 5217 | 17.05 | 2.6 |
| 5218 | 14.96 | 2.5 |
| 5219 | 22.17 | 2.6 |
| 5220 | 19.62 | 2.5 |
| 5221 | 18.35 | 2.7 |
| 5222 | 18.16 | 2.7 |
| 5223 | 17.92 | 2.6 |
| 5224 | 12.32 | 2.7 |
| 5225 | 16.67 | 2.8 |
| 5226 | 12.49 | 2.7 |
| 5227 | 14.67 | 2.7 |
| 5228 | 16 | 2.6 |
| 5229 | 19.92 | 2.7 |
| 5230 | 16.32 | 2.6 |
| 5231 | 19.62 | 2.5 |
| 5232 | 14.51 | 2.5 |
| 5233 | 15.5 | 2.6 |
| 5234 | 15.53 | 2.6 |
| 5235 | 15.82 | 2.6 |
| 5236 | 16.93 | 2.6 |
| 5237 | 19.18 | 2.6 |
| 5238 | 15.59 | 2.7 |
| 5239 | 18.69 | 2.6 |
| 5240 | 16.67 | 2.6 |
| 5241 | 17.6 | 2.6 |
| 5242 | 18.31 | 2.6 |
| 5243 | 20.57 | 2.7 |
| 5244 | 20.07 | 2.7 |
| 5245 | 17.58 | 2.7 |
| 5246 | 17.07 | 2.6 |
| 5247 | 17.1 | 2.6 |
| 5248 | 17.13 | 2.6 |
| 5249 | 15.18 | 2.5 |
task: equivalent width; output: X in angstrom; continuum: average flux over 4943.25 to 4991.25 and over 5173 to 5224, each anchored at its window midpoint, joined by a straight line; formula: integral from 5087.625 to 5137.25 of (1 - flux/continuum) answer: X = 2.8 angstrom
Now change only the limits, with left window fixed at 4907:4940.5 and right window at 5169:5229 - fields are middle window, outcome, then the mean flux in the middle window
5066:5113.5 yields 4.3 angstrom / 12.6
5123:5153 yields 3.3 angstrom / 11.8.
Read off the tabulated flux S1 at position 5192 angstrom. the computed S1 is 8.709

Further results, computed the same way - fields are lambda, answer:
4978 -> 17.33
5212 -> 13.39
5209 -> 4.766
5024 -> 10.55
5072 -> 11.38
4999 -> 12.84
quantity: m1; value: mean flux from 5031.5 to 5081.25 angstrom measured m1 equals 13.1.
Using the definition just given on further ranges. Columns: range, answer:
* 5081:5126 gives 12.7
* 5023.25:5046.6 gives 13.6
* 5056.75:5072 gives 13.1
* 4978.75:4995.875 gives 13.7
